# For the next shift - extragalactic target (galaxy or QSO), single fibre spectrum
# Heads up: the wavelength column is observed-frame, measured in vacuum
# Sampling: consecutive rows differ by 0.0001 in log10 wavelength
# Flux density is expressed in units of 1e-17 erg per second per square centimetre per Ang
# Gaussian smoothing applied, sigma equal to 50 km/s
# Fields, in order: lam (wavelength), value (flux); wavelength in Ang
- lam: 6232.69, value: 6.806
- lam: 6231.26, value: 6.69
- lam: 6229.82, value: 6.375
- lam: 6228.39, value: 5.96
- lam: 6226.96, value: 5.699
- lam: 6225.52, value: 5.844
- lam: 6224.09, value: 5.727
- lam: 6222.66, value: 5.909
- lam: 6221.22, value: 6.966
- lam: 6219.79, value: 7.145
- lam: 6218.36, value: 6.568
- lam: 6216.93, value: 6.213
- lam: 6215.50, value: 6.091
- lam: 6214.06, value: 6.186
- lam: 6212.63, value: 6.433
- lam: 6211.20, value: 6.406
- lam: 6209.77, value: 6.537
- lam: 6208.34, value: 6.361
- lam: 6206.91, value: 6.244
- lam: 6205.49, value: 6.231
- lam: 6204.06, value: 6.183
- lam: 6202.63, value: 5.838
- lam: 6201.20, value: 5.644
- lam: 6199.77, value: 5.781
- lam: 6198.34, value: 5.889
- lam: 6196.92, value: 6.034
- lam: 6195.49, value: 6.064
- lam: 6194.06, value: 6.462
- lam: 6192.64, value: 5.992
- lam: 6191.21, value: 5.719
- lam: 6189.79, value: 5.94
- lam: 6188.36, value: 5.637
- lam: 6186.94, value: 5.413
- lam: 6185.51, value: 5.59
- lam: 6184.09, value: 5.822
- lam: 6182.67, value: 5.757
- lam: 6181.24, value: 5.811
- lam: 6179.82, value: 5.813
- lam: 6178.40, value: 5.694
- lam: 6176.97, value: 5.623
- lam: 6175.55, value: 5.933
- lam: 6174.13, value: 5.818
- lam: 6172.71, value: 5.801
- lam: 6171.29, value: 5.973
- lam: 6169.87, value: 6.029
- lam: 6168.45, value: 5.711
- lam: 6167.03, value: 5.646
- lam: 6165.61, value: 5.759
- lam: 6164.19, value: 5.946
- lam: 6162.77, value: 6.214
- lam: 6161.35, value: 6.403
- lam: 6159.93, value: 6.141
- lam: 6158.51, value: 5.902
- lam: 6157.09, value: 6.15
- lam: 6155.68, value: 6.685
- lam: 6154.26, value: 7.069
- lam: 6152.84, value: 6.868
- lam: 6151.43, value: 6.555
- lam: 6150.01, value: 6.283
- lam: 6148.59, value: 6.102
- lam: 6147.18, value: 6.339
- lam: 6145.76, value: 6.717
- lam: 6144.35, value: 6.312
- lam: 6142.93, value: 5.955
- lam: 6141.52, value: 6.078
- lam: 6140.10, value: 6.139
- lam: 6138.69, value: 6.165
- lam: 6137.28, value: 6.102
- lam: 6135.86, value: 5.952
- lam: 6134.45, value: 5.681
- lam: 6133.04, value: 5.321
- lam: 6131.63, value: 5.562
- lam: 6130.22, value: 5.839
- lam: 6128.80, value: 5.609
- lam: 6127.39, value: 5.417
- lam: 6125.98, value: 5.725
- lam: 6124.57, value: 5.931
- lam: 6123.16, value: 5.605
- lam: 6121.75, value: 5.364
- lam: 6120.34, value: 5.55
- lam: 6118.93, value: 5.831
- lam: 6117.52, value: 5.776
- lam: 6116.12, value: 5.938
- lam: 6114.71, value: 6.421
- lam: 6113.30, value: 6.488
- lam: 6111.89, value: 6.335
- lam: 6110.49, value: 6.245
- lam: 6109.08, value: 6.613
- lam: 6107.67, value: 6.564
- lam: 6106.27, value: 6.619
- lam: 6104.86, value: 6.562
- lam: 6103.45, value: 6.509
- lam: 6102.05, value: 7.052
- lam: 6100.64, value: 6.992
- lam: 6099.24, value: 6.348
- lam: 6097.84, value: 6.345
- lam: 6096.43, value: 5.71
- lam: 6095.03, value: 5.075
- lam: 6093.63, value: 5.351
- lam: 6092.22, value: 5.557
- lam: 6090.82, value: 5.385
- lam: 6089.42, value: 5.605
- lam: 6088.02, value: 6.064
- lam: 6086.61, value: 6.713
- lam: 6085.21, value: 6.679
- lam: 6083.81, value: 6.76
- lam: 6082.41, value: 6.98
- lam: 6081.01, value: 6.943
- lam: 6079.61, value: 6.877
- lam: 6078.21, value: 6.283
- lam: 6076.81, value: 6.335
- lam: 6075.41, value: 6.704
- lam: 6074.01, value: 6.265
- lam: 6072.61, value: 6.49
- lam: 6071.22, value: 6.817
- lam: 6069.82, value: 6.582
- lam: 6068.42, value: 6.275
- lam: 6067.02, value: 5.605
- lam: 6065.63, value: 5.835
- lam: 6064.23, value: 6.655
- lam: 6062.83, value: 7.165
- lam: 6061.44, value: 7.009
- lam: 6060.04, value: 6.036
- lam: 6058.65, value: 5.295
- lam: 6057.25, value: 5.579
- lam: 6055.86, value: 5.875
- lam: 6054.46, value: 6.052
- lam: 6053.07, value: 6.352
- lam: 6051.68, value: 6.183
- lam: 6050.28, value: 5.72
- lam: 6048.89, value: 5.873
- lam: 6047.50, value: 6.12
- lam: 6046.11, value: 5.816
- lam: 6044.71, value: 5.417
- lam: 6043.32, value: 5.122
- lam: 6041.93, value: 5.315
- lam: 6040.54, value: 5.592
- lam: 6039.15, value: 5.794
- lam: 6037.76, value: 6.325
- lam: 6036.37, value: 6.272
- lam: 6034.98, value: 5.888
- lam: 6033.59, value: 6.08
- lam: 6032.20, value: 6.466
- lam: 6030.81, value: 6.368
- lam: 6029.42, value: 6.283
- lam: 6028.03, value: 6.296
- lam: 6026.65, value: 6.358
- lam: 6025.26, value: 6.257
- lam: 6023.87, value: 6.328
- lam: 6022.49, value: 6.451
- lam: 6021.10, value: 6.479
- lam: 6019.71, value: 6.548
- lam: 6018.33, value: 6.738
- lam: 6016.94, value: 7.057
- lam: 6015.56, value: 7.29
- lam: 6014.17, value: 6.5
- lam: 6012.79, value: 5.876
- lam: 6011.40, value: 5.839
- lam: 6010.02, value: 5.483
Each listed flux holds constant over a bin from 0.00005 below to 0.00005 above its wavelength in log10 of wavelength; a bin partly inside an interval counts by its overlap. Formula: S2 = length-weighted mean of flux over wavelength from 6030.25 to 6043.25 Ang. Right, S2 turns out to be 5.96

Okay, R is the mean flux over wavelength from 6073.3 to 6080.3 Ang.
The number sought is 6.49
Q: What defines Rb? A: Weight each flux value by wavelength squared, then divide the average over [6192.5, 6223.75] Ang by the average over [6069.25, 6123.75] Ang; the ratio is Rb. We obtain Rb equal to 1.0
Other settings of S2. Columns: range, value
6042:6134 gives 6.11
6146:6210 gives 6.03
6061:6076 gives 6.48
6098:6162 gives 6.18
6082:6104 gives 6.18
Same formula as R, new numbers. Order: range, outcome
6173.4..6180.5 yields 5.78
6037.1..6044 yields 5.63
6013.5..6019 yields 6.89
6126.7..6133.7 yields 5.55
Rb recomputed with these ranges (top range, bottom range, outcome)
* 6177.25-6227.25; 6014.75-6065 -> 1.03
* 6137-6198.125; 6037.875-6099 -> 1.02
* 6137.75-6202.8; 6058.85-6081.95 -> 0.96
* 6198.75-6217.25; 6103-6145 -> 1.05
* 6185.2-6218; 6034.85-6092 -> 1.03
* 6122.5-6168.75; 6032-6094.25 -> 1.01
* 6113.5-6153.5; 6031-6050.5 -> 1.05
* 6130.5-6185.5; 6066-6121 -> 0.98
